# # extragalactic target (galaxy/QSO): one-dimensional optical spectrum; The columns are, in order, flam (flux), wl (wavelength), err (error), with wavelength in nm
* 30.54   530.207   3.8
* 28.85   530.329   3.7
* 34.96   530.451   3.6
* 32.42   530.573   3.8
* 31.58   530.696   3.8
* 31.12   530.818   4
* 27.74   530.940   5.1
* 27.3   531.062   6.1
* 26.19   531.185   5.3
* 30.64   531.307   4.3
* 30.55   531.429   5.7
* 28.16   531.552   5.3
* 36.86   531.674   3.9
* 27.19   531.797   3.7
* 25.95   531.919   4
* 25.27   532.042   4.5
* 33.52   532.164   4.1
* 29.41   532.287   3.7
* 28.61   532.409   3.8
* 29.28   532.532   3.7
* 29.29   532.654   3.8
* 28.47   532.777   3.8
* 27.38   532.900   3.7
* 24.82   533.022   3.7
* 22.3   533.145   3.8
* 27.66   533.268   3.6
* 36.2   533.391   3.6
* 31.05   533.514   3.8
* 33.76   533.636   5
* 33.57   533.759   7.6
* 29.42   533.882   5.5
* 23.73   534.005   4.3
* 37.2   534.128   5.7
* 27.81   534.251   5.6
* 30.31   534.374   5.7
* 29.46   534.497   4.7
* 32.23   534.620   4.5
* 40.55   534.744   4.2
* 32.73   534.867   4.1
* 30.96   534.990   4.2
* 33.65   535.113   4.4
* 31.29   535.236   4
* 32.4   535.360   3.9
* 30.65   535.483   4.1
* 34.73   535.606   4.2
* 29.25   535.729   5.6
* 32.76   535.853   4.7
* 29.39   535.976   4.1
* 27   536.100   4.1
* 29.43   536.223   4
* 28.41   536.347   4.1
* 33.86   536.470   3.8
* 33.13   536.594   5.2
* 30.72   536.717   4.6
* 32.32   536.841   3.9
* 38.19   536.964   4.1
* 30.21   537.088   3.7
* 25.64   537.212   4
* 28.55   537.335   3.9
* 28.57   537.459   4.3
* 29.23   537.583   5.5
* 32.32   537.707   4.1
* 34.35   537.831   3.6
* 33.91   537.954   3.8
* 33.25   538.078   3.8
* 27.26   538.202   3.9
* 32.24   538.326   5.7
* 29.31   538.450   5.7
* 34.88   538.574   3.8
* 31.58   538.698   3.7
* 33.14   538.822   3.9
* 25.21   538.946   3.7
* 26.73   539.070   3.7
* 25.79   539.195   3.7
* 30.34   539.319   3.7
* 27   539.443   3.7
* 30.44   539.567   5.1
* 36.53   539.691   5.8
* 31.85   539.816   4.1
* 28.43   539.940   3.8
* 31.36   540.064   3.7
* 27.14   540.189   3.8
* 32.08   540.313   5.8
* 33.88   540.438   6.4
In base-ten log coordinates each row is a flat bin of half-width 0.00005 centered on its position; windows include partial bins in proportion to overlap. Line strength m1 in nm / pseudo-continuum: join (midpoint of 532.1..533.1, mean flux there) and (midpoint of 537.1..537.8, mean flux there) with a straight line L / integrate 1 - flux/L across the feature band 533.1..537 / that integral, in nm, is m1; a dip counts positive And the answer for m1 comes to -0.33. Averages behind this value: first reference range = 28.7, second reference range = 29.2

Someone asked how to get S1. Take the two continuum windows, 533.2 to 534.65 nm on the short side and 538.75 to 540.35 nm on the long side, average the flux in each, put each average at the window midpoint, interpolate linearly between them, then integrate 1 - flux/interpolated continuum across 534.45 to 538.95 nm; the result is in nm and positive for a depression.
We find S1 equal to -0.18 nm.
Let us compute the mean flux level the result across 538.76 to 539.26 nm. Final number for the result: 27.7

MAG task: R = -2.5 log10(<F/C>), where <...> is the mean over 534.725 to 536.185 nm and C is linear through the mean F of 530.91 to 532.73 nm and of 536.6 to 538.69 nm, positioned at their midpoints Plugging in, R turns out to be -0.046 mag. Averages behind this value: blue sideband 29.1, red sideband 31.4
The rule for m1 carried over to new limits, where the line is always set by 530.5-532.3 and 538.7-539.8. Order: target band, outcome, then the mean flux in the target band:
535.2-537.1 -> -0.12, 31.5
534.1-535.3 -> -0.12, 32.5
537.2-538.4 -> -0.05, 30.7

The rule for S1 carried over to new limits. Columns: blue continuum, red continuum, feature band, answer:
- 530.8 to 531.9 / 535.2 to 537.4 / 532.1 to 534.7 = 0.01 nm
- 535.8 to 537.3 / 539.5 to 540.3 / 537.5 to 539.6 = 0.04 nm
